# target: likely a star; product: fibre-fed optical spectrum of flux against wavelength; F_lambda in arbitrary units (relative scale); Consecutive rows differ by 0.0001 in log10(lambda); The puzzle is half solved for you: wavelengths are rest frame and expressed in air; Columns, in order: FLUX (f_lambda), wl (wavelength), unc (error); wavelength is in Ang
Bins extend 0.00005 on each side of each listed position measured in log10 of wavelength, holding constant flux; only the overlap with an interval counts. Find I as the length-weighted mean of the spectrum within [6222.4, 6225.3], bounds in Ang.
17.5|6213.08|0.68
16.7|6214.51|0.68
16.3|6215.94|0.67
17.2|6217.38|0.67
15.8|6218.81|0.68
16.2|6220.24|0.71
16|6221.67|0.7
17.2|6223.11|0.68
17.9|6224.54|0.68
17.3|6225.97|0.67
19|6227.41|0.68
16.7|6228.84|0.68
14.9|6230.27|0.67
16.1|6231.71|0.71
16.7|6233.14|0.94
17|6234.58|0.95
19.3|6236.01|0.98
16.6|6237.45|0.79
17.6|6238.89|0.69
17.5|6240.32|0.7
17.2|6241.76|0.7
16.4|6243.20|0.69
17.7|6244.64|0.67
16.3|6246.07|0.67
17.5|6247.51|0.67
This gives 17.6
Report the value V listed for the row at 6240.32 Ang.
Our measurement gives 17.5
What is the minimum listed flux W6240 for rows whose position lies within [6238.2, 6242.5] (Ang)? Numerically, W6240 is 17.2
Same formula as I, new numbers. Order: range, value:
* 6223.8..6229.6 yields 17.7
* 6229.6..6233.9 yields 15.9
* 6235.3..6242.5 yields 17.6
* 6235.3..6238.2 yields 17.9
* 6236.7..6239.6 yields 17.1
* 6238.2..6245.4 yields 17.3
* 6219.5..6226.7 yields 16.9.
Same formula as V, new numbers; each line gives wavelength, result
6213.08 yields 17.5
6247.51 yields 17.5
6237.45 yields 16.6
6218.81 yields 15.8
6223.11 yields 17.2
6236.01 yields 19.3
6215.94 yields 16.3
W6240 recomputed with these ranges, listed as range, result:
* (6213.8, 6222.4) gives 15.8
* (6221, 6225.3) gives 16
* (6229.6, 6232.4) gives 14.9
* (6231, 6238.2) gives 16.1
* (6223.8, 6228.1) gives 17.3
